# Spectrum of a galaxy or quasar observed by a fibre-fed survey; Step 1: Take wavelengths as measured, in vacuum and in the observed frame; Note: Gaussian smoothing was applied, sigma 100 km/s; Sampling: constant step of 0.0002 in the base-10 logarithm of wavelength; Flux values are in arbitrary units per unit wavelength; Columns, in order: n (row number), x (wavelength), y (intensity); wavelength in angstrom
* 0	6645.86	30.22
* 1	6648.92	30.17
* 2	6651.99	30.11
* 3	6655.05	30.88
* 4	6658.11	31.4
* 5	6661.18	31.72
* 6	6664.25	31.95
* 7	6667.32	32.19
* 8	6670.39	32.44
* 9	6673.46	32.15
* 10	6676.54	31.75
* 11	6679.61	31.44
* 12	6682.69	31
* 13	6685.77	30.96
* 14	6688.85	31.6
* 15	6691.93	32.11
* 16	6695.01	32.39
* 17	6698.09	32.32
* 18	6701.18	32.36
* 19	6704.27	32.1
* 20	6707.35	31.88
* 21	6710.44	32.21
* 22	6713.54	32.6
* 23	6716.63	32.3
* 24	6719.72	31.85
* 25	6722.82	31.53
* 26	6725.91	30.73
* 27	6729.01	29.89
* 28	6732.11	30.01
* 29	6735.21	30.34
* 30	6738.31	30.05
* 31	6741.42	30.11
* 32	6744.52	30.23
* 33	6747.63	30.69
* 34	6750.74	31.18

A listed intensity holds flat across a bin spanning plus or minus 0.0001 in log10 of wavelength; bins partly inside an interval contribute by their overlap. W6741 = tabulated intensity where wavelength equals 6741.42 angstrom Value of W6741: 30.11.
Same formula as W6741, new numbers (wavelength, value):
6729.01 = 29.89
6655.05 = 30.88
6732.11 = 30.01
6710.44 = 32.21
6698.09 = 32.32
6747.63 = 30.69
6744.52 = 30.23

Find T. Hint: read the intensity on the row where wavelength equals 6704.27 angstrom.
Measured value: 32.1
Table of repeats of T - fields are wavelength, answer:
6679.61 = 31.44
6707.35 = 31.88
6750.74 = 31.18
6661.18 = 31.72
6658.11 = 31.4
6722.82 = 31.53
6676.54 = 31.75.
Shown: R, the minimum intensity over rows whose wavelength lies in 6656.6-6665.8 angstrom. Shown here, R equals 31.4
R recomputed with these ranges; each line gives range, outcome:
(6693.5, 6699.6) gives 32.32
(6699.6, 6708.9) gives 31.88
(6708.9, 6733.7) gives 29.89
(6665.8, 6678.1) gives 31.75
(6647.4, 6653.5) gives 30.11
